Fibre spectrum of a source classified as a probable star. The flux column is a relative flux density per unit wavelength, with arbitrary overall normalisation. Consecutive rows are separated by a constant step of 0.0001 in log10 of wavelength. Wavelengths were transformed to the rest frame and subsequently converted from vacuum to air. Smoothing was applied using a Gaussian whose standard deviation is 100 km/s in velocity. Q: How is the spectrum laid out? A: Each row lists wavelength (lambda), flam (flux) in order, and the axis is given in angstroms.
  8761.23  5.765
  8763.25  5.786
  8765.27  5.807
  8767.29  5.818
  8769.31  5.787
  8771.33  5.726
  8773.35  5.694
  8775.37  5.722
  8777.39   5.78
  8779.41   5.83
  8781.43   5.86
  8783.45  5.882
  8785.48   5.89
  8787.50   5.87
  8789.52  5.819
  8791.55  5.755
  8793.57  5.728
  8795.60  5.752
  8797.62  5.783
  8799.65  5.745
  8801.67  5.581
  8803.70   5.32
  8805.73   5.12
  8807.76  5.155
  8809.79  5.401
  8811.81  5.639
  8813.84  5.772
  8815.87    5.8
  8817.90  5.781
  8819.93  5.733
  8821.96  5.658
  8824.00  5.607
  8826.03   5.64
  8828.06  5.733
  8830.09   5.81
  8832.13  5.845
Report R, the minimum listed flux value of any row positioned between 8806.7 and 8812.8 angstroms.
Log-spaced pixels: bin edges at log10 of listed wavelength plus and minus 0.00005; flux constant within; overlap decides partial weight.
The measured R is 5.155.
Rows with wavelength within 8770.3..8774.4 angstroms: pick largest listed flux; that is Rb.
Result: 5.726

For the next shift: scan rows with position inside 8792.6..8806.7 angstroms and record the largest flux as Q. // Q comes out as 5.783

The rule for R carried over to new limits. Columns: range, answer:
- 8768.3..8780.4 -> 5.694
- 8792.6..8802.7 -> 5.581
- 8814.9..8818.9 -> 5.781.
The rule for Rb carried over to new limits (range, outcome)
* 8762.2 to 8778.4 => 5.818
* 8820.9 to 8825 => 5.658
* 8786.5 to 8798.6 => 5.87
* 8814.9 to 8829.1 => 5.8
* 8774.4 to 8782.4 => 5.86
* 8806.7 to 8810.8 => 5.401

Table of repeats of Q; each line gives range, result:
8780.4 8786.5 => 5.89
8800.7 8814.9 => 5.772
